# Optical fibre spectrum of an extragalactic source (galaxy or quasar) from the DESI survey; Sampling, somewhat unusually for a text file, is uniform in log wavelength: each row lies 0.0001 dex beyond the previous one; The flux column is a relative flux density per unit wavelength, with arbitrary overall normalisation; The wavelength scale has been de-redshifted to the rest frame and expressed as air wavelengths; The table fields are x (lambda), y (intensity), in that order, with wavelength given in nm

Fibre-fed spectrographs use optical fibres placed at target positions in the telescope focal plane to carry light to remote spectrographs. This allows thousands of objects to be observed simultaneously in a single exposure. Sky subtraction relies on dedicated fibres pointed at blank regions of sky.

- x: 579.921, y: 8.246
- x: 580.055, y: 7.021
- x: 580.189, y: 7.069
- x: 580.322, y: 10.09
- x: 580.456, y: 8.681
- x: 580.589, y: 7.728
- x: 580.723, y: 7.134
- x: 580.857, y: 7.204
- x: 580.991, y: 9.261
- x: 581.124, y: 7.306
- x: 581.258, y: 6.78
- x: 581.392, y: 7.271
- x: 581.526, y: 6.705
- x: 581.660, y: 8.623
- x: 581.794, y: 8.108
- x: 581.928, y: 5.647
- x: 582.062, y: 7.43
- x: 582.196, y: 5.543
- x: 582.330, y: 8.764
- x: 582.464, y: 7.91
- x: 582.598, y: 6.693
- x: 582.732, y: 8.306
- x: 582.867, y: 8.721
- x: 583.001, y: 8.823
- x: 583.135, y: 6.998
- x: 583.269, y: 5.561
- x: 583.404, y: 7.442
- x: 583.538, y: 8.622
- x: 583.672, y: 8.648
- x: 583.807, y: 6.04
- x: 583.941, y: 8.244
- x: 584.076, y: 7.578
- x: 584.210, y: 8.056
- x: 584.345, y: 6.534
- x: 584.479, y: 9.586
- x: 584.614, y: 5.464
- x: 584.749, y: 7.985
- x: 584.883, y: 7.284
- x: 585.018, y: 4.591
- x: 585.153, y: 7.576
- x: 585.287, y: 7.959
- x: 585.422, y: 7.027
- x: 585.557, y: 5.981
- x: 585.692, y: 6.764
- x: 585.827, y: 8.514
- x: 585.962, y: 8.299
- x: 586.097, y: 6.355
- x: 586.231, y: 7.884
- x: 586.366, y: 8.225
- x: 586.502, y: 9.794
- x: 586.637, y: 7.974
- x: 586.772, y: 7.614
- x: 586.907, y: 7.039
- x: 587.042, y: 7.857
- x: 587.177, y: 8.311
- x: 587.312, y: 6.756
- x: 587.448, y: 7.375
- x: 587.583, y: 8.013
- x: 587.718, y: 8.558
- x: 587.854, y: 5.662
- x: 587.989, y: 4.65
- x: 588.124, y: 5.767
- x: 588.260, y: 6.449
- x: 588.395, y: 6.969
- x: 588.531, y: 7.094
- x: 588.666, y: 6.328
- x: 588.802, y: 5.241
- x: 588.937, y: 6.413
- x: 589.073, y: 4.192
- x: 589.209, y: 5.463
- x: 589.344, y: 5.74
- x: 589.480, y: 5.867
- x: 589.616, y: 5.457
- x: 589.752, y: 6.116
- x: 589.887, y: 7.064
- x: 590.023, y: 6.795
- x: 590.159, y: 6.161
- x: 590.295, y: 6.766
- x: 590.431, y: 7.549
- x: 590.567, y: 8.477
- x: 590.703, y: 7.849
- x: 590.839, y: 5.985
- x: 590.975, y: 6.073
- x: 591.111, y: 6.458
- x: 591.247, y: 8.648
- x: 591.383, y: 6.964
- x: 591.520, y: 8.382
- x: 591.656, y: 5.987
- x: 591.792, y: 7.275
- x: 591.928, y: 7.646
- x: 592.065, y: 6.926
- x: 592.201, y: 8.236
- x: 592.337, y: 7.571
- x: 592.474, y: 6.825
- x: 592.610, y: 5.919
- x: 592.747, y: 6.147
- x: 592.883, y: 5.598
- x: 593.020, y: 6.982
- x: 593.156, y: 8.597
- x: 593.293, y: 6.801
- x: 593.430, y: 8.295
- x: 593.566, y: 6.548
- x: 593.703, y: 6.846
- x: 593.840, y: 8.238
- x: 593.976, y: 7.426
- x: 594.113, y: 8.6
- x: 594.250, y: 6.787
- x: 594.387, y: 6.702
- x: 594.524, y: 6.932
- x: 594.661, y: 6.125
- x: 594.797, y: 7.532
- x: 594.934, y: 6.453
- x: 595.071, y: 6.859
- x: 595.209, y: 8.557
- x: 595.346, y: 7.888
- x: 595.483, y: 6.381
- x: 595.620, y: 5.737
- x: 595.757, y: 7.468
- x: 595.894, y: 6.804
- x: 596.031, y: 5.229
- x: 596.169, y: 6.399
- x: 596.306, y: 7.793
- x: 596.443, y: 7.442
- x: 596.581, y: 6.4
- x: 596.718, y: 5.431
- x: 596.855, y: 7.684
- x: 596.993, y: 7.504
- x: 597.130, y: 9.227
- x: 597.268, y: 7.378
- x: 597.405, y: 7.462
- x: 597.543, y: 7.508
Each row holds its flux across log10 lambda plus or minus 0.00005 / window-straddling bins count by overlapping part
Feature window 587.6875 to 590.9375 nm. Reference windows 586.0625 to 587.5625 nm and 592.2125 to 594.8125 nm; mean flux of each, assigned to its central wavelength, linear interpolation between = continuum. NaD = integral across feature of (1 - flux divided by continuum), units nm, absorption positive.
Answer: 0.51 nm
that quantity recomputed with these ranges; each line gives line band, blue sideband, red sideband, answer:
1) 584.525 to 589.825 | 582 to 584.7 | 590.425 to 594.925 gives 0.39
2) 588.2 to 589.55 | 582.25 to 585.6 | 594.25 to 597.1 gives 0.23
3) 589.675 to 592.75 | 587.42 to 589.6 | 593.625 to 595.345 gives -0.17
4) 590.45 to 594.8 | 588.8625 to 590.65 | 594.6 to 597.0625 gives -0.39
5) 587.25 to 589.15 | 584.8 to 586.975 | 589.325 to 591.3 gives 0.19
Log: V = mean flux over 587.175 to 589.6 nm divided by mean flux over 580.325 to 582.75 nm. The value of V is 0.8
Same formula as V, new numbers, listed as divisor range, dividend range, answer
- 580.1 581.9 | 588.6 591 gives 0.81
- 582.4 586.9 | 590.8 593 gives 0.92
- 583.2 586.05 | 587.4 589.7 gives 0.84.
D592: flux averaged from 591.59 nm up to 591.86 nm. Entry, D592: 6.65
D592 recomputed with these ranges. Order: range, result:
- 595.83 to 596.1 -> 6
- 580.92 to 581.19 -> 8.29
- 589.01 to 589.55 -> 5.32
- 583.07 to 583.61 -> 7.18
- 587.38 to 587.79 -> 7.95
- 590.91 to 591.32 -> 7.07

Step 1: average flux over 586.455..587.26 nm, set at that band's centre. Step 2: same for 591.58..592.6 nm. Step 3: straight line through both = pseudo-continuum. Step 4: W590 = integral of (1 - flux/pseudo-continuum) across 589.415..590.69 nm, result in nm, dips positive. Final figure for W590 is 0.126 nm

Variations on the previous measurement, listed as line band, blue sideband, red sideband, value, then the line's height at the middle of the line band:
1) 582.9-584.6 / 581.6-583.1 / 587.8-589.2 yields -0.088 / 7.26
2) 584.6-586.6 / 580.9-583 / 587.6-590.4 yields -0.154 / 6.86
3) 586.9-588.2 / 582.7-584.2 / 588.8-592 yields 0.017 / 7.08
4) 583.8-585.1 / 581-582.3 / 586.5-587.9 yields 0.041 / 7.43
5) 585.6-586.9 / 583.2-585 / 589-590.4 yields -0.191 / 6.85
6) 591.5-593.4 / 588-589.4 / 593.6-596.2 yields -0.141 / 6.57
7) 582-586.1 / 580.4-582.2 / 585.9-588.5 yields -0.010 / 7.4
